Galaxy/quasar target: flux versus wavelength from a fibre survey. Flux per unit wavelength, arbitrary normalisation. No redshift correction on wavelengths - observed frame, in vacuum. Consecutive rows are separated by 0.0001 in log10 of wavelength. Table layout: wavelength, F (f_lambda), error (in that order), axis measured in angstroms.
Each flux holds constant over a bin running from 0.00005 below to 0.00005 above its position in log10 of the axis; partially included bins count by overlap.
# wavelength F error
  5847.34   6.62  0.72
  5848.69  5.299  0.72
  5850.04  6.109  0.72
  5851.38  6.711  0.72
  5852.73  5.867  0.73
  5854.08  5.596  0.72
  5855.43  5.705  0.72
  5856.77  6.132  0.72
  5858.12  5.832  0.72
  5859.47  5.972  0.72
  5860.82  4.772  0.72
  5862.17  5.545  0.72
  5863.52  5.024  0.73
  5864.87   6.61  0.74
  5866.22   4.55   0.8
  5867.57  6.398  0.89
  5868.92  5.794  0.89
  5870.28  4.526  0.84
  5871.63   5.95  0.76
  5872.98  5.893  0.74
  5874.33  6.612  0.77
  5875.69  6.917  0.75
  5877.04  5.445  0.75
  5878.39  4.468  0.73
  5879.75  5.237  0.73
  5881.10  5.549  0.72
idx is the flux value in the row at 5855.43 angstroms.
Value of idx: 5.705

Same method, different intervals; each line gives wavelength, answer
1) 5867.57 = 6.398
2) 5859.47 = 5.972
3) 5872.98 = 5.893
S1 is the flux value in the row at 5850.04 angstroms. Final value 6.109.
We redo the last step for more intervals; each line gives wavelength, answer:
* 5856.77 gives 6.132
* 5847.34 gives 6.62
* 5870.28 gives 4.526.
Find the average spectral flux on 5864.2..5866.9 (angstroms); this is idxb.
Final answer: 5.58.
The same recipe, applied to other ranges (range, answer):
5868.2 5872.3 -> 5.43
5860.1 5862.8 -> 5.16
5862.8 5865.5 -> 5.8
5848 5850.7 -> 5.69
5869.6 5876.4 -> 5.98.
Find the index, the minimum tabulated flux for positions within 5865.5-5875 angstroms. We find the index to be 4.526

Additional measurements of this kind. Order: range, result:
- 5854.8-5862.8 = 4.772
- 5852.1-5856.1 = 5.596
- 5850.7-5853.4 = 5.867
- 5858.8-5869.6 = 4.55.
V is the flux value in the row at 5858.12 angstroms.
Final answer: 5.832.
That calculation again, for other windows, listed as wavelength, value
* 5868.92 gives 5.794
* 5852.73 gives 5.867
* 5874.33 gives 6.612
